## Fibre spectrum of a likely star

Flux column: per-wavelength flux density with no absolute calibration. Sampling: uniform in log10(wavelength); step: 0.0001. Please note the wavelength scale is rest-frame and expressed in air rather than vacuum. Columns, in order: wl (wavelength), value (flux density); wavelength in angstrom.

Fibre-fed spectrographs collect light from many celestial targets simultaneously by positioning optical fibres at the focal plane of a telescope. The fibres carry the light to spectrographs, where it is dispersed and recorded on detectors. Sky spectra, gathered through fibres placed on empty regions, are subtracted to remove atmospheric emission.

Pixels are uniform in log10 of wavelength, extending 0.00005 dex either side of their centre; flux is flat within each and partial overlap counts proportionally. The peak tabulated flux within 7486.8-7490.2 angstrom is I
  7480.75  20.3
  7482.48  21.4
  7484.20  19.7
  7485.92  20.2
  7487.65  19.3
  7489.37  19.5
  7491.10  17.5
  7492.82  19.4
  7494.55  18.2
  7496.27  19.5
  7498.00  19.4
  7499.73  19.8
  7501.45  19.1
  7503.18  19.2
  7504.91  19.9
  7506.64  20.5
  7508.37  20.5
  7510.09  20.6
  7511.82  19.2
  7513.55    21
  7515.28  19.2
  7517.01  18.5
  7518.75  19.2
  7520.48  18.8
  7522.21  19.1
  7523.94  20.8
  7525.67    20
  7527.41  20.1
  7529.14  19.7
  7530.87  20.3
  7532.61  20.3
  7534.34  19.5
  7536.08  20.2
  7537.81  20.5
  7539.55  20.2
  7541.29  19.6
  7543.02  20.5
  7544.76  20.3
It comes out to 19.5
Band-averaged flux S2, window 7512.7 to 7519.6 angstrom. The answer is 19.4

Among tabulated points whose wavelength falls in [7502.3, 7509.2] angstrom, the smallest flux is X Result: 19.2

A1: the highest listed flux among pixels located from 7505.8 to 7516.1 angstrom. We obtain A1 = 21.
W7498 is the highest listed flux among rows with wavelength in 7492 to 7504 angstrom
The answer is 19.8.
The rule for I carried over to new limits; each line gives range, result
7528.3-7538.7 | 20.5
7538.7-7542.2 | 20.2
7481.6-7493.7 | 21.4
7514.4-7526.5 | 20.8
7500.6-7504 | 19.2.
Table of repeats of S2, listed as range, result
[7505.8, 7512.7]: 20.2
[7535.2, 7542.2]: 20.1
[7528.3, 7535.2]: 20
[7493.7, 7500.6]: 19.2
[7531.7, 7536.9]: 20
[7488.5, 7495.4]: 18.7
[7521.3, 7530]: 19.9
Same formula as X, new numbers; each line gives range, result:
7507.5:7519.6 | 18.5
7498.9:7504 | 19.1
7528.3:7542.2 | 19.5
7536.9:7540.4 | 20.2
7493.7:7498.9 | 18.2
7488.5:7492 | 17.5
